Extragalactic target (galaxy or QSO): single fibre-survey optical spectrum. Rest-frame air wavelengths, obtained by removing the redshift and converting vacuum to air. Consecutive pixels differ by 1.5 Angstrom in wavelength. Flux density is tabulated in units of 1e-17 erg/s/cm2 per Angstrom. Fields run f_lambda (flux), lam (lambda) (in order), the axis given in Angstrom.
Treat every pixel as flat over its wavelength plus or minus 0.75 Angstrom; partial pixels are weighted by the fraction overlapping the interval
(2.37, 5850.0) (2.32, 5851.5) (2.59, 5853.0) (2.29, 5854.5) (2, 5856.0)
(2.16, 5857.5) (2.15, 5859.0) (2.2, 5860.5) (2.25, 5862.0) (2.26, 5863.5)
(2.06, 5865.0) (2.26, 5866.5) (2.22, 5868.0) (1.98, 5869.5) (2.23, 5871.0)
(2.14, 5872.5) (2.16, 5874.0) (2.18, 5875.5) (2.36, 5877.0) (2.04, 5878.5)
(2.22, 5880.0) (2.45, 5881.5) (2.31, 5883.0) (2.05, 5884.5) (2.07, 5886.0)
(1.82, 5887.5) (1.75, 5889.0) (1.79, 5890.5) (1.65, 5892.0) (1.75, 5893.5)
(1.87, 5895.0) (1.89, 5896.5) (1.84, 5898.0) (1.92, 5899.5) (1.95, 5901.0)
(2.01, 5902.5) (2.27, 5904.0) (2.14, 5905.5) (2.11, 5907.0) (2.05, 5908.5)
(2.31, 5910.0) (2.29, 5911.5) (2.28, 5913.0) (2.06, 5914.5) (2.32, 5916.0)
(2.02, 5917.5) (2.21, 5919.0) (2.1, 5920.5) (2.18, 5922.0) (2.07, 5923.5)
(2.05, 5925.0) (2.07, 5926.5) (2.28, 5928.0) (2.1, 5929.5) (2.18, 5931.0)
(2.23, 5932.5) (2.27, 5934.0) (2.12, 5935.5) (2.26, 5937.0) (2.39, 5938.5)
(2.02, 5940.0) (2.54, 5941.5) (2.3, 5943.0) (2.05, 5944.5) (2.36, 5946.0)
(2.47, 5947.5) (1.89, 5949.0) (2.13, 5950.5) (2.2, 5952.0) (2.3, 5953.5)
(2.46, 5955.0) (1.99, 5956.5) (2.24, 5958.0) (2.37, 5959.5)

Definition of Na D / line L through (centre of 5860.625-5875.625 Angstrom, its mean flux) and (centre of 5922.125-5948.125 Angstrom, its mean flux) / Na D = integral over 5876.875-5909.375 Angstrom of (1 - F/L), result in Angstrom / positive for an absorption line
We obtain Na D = 2.7 Angstrom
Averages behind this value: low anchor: 2.17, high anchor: 2.22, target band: 2.01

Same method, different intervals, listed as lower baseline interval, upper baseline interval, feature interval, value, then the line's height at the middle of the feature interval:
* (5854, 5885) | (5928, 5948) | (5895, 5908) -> 1.23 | 2.22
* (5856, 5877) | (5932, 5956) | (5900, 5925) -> 0.84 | 2.22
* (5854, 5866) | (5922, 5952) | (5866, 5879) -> 0.00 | 2.18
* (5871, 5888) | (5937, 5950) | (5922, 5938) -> 0.48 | 2.23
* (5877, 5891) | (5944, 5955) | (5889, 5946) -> 1.25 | 2.15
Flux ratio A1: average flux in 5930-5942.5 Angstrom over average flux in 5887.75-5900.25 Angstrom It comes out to 1.24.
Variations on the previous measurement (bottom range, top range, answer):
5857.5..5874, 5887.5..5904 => 0.86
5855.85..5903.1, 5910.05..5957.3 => 1.07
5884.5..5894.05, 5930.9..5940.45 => 1.22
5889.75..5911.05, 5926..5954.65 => 1.13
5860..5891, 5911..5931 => 1.01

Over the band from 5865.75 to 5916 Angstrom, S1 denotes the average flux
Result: 2.08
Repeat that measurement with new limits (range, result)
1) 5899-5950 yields 2.17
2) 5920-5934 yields 2.15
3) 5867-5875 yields 2.15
